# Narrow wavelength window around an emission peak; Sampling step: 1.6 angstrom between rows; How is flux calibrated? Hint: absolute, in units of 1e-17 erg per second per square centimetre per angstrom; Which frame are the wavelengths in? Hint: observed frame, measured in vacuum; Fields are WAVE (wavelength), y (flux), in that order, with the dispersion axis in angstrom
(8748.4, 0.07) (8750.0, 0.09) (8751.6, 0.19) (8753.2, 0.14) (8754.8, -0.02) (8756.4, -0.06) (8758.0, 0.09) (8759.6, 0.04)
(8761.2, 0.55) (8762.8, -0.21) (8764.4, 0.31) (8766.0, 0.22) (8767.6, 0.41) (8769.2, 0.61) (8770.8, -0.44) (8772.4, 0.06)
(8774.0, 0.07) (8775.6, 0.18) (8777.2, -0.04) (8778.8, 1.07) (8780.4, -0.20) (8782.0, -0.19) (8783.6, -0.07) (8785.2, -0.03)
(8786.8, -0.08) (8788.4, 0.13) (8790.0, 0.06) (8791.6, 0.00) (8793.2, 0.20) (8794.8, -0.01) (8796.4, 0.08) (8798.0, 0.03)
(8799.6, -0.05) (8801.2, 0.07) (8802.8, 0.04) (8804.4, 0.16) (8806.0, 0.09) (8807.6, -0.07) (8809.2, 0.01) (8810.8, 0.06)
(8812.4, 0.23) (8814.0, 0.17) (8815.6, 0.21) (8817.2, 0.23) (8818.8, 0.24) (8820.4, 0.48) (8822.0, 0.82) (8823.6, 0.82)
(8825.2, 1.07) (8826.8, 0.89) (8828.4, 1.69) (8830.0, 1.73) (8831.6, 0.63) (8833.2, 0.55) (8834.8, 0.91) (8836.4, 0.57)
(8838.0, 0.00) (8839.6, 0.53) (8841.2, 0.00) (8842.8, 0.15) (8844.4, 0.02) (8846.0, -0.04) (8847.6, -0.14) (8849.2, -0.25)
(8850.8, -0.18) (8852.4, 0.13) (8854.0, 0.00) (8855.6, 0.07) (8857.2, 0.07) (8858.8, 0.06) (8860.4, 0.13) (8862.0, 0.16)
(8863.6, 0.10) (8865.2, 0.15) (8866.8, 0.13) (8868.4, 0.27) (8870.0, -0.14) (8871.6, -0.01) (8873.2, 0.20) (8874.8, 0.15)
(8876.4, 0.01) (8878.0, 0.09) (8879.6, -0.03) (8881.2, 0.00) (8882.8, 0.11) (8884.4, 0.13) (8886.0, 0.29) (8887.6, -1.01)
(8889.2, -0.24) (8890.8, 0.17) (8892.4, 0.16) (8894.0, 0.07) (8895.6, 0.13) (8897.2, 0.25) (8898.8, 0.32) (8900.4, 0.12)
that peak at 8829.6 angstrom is [O II] 3727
